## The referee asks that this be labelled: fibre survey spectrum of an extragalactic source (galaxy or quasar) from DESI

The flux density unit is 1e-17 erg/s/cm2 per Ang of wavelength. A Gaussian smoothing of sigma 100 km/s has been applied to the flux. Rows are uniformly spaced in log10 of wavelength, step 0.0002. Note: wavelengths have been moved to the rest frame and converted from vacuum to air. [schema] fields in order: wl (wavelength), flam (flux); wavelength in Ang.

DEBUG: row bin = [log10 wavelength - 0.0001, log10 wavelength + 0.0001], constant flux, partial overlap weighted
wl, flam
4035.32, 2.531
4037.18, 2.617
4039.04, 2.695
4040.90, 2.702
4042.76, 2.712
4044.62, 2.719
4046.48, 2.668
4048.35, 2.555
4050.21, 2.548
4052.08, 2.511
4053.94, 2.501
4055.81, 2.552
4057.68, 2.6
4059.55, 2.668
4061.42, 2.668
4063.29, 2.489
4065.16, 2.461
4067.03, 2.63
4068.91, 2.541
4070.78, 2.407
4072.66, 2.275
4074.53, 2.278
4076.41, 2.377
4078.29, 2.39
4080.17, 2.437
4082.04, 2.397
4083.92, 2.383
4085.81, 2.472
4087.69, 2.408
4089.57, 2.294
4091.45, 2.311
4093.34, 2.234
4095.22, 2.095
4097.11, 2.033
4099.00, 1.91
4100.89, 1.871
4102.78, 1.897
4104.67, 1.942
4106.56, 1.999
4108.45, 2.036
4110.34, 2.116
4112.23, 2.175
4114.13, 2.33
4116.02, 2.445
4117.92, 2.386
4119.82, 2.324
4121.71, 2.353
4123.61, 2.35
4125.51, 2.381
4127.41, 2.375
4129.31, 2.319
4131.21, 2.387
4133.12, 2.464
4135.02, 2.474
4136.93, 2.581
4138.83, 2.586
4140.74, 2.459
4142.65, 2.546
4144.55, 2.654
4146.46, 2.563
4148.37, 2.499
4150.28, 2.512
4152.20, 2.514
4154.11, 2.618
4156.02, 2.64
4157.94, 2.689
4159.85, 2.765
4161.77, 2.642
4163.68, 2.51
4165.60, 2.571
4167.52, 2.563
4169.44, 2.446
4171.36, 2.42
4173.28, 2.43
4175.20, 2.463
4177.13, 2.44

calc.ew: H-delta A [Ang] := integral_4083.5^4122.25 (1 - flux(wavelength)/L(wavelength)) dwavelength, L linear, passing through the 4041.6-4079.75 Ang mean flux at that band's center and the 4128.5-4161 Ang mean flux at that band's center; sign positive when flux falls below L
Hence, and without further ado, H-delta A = 5.3 Ang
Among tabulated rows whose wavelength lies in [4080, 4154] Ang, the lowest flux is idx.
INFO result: 1.871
